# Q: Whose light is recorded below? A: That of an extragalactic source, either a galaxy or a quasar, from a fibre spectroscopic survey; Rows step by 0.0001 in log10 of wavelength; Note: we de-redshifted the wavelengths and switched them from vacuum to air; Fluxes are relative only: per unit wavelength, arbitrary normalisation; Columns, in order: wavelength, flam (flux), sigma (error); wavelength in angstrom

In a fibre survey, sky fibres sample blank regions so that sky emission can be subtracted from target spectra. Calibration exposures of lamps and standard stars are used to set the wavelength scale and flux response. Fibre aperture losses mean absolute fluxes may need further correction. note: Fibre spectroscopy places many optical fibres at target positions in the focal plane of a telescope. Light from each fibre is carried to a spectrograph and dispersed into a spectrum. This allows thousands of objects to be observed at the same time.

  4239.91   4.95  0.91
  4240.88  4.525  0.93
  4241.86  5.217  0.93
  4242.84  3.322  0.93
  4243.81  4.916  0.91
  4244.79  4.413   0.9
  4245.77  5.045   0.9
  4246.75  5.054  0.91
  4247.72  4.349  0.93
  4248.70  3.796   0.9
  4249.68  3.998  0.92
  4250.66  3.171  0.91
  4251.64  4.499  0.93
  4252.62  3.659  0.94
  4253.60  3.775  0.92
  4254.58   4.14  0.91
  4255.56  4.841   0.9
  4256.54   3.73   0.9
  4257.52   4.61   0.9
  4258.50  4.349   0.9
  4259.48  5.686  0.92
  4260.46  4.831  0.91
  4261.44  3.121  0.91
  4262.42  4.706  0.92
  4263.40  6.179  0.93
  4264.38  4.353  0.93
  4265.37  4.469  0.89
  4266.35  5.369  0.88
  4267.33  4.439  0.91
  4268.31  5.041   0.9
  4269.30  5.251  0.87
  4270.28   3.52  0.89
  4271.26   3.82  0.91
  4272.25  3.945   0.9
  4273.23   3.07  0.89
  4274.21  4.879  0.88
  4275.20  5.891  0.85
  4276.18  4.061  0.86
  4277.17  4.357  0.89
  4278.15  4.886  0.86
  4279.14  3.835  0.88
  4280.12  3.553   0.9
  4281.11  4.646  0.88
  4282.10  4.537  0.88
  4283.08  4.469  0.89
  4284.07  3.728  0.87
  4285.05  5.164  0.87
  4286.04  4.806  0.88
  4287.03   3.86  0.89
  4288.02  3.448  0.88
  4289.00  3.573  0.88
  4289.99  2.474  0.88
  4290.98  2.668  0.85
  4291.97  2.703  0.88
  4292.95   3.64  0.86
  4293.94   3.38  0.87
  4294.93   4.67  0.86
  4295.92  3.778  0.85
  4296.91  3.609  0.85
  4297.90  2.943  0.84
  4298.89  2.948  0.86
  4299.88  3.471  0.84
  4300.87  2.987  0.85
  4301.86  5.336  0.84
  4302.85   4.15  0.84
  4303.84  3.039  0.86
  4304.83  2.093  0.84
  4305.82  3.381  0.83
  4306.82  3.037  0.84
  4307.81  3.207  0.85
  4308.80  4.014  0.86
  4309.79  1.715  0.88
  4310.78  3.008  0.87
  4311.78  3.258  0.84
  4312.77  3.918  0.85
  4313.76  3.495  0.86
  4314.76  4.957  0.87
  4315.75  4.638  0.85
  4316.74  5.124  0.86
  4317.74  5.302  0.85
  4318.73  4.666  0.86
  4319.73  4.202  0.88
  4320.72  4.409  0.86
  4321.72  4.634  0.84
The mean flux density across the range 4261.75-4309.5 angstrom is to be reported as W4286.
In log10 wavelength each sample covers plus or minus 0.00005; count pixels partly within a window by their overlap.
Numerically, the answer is 3.97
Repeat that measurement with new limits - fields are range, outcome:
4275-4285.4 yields 4.42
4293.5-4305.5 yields 3.53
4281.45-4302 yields 3.7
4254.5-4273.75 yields 4.48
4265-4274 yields 4.34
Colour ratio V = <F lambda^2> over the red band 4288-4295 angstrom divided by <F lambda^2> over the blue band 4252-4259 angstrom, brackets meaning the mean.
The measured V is 0.79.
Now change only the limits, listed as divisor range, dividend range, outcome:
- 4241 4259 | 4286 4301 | 0.81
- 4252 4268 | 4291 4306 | 0.78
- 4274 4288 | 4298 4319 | 0.84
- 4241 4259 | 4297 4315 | 0.81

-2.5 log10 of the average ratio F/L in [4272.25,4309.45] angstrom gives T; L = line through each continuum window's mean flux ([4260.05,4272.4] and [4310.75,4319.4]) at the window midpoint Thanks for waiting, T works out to 0.17 mag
